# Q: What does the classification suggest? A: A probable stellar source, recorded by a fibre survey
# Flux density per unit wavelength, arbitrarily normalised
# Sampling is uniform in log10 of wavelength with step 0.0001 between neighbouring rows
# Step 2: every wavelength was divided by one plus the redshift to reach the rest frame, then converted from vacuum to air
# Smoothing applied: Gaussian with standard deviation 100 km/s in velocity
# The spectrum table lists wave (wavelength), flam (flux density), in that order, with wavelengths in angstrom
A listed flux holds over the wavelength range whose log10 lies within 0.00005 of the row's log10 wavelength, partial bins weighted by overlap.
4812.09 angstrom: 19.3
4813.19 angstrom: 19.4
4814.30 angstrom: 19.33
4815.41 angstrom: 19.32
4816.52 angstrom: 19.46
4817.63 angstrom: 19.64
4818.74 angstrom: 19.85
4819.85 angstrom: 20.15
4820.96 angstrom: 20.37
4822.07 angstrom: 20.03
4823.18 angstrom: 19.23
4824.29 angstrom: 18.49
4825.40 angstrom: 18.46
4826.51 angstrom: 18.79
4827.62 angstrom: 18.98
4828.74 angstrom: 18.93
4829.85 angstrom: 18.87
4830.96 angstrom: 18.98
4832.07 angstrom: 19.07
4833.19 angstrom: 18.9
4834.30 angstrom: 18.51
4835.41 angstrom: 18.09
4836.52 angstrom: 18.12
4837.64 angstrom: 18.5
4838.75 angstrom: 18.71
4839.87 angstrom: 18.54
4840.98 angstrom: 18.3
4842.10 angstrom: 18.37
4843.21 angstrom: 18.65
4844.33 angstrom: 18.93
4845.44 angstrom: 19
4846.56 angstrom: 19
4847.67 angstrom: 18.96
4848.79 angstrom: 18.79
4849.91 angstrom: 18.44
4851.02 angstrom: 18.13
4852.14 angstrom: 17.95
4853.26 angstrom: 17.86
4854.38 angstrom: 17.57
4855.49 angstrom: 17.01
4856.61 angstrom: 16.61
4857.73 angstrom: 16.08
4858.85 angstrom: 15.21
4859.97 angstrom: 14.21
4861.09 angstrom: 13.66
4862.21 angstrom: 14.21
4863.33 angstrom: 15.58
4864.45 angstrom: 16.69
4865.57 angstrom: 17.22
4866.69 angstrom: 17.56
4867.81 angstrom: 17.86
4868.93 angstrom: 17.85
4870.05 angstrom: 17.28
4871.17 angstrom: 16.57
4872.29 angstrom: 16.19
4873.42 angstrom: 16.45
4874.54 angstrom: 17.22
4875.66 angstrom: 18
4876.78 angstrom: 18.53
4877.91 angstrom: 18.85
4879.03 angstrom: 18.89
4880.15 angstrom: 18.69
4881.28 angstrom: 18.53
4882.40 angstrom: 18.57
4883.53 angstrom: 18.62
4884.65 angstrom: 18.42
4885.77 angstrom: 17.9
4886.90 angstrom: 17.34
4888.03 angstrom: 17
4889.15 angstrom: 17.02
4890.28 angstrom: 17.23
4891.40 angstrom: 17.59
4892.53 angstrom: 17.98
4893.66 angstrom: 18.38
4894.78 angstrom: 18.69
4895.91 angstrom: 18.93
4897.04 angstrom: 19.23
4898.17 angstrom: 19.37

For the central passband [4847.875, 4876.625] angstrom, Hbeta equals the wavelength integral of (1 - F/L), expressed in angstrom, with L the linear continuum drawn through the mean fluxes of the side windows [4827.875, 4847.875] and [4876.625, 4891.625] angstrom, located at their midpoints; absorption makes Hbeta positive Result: 2.4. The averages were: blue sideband 18.7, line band 16.9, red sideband 18.1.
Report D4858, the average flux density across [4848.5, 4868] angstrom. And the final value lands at 16.6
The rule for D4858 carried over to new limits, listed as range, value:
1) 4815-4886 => 18.1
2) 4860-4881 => 17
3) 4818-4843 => 18.9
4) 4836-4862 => 17.6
